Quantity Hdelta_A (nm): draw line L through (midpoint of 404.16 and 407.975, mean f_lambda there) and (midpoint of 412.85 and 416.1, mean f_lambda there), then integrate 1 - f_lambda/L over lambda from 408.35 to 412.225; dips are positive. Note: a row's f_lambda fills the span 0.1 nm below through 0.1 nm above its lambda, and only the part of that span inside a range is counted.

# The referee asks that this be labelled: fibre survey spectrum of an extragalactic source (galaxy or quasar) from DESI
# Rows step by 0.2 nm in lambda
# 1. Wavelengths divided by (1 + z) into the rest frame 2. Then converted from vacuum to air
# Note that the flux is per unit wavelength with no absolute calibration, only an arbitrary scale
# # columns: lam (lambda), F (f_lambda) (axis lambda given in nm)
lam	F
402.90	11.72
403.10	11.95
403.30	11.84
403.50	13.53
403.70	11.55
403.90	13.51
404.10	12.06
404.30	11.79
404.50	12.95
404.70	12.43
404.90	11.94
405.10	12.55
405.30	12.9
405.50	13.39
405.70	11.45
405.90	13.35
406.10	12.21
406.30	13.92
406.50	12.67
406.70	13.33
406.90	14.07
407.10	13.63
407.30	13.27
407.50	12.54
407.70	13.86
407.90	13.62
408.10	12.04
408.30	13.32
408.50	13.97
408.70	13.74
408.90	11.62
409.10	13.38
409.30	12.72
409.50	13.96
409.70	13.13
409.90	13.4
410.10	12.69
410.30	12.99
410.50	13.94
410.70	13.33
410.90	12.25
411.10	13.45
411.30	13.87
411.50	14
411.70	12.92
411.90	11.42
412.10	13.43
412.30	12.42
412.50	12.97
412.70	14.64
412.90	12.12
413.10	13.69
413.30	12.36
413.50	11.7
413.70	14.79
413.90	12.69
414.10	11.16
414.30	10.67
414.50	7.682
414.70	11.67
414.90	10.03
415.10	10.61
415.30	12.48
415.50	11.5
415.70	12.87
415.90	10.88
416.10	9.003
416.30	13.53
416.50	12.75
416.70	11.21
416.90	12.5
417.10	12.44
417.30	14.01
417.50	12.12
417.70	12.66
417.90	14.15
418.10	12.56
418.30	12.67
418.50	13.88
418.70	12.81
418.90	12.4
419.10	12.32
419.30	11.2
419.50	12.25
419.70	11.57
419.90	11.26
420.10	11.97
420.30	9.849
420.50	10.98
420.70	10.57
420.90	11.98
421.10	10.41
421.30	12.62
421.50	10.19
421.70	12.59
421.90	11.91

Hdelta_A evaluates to -0.29 nm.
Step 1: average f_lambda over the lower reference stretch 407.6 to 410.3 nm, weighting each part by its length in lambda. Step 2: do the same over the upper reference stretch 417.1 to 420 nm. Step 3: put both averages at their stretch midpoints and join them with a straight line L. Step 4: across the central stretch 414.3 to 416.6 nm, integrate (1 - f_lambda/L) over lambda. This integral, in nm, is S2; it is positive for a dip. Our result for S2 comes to 0.29 nm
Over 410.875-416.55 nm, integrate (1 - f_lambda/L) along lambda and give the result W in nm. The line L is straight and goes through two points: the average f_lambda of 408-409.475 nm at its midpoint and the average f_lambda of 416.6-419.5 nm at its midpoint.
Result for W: 0.28 nm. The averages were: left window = 13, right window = 12.6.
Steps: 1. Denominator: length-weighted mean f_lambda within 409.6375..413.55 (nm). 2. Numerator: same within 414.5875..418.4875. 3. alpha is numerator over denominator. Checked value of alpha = 0.93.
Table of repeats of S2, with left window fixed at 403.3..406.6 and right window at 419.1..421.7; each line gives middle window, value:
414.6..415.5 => 0.041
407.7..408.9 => -0.088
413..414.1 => -0.090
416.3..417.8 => -0.127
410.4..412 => -0.139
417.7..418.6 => -0.135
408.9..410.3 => -0.098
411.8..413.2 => -0.113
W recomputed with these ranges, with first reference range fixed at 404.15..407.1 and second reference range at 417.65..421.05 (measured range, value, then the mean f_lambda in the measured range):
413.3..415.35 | 0.157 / 11.4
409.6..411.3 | -0.090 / 13.2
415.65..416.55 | 0.038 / 11.7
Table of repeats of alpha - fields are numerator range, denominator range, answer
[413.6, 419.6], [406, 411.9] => 0.91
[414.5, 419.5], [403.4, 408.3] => 0.94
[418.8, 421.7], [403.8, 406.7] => 0.90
